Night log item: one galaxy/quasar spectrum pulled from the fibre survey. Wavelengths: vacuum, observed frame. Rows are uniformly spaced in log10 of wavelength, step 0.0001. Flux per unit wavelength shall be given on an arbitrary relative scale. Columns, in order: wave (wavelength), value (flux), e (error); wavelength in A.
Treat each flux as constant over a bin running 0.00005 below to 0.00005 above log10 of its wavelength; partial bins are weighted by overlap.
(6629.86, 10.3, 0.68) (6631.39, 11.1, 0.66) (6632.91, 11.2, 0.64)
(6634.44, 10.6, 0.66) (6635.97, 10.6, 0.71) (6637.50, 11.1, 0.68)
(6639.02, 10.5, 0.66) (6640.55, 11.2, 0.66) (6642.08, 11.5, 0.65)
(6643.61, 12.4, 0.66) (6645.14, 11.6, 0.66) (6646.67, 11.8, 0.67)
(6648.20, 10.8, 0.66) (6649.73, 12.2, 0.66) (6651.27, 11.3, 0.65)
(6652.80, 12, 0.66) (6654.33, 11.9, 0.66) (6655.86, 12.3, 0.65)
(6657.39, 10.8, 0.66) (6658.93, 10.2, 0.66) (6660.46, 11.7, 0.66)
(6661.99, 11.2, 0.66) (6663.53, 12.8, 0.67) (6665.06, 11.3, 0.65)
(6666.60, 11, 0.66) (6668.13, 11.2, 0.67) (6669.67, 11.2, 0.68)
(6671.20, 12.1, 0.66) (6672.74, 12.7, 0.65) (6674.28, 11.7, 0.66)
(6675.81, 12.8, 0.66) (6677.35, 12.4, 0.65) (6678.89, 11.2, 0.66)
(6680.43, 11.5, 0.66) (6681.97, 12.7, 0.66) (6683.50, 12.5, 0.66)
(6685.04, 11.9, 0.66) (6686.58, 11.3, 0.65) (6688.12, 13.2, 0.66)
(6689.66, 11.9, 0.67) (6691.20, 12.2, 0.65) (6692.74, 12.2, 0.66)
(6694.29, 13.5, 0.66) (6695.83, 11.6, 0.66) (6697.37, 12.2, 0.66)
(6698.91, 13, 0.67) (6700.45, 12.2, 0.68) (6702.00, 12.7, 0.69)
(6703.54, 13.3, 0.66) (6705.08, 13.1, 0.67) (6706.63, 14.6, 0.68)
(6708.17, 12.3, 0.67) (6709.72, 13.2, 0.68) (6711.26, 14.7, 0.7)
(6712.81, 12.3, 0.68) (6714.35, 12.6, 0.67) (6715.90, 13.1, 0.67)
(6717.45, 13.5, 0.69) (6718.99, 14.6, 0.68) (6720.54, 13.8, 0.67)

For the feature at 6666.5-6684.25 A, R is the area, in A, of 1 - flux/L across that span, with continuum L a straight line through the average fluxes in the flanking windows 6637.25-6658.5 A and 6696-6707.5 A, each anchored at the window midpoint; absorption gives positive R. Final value 0.4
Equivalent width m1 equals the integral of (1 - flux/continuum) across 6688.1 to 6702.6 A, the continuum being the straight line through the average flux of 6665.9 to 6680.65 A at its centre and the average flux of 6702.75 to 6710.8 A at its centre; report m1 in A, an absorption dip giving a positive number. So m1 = 0.45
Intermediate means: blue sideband 11.8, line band 12.4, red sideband 13.4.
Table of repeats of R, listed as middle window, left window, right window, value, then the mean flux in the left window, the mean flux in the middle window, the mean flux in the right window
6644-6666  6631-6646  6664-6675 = -0.3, 11.2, 11.6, 11.6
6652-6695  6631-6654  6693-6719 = 0.9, 11.3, 11.9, 13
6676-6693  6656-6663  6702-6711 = 0.3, 11.2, 12.1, 13.3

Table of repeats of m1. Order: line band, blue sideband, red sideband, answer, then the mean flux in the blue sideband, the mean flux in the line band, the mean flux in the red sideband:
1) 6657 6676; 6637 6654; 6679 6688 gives 0.4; 11.5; 11.6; 12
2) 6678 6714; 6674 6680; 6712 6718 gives -0.4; 12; 12.6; 12.8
